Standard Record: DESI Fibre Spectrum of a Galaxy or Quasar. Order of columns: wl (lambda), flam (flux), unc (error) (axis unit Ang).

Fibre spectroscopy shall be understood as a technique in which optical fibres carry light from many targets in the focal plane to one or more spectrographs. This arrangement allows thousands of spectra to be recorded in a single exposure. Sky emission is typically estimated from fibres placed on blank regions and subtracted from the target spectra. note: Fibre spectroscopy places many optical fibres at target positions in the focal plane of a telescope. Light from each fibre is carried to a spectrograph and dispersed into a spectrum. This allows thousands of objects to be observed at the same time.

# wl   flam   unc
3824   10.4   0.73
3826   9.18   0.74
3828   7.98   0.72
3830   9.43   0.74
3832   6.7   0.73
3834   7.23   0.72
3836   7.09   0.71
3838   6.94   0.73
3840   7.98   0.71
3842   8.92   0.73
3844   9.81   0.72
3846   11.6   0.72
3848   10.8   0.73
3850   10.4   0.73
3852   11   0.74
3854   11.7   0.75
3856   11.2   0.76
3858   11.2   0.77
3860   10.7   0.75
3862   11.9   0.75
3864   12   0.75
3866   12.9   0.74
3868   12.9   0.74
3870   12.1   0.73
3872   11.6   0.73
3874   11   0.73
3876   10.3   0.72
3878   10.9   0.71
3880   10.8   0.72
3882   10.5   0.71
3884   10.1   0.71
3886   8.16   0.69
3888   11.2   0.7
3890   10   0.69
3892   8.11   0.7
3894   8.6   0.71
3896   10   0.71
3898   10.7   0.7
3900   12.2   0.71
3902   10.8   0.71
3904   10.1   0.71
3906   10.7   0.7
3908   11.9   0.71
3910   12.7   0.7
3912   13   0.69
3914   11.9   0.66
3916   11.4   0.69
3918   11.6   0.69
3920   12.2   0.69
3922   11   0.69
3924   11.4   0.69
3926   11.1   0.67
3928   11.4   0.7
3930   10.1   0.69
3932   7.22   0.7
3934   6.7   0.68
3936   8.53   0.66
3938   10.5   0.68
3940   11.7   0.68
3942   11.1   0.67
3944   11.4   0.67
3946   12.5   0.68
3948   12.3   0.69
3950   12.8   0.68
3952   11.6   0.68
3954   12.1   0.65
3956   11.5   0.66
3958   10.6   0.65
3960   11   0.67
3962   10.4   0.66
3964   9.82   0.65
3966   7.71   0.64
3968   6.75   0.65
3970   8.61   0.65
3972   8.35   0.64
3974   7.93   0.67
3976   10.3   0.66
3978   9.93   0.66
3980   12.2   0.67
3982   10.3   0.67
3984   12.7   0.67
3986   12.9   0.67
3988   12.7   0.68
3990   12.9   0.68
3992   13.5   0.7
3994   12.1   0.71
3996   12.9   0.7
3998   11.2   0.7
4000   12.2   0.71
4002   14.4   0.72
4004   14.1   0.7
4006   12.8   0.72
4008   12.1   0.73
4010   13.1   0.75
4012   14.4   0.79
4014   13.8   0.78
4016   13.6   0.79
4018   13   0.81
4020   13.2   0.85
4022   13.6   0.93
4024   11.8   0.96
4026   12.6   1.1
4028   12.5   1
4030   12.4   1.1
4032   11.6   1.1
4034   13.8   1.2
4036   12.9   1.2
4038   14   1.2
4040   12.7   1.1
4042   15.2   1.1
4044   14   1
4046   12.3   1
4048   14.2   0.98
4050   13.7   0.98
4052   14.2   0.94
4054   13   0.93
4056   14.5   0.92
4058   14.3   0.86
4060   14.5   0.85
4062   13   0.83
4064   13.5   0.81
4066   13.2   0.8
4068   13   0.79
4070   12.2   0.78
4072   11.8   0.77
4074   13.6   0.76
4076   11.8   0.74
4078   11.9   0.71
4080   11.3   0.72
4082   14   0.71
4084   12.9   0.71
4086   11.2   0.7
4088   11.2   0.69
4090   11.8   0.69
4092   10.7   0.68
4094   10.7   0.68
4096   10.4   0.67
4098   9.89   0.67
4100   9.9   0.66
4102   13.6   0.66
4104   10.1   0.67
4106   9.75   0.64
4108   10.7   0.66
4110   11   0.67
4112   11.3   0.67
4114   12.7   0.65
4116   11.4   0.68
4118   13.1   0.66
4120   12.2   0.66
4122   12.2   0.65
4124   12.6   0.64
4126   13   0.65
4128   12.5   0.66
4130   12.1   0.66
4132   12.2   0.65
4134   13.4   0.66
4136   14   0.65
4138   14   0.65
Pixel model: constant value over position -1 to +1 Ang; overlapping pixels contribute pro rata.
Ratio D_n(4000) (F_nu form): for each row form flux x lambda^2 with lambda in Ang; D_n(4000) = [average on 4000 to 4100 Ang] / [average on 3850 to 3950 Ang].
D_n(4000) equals 1.26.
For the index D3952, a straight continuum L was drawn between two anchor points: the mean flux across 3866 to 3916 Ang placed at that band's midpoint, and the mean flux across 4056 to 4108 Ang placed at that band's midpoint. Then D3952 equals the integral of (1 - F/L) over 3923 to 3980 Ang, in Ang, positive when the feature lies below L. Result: 5.2 Ang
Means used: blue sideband 10.9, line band 10.2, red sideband 12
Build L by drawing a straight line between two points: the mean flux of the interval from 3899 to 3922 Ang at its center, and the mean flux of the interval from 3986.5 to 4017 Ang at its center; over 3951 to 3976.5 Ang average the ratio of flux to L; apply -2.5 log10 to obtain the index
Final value 0.27 mag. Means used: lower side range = 11.7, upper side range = 13.1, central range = 9.73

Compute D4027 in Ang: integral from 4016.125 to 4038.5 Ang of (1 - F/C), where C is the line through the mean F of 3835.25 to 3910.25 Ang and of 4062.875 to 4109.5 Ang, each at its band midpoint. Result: -2.9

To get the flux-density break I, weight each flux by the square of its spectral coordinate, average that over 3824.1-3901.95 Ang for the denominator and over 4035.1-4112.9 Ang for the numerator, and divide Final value 1.36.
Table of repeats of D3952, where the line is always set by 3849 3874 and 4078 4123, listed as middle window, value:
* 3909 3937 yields 2.0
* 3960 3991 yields 3.4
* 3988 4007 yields -2.2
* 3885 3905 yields 2.8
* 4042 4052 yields -2.0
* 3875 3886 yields 1.2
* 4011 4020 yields -1.7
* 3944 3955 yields -0.6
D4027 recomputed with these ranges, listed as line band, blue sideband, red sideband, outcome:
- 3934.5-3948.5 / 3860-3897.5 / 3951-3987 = -0.7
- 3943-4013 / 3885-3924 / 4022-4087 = 2.7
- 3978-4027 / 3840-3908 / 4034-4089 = -1.6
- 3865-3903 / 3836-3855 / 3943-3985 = -2.6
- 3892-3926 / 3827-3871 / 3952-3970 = -3.8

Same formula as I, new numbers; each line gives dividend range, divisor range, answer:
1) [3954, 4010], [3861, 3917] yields 1.07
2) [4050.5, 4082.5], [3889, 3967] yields 1.30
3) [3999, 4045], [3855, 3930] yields 1.27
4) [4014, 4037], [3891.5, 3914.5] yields 1.25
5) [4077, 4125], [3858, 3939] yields 1.18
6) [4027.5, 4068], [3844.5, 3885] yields 1.31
